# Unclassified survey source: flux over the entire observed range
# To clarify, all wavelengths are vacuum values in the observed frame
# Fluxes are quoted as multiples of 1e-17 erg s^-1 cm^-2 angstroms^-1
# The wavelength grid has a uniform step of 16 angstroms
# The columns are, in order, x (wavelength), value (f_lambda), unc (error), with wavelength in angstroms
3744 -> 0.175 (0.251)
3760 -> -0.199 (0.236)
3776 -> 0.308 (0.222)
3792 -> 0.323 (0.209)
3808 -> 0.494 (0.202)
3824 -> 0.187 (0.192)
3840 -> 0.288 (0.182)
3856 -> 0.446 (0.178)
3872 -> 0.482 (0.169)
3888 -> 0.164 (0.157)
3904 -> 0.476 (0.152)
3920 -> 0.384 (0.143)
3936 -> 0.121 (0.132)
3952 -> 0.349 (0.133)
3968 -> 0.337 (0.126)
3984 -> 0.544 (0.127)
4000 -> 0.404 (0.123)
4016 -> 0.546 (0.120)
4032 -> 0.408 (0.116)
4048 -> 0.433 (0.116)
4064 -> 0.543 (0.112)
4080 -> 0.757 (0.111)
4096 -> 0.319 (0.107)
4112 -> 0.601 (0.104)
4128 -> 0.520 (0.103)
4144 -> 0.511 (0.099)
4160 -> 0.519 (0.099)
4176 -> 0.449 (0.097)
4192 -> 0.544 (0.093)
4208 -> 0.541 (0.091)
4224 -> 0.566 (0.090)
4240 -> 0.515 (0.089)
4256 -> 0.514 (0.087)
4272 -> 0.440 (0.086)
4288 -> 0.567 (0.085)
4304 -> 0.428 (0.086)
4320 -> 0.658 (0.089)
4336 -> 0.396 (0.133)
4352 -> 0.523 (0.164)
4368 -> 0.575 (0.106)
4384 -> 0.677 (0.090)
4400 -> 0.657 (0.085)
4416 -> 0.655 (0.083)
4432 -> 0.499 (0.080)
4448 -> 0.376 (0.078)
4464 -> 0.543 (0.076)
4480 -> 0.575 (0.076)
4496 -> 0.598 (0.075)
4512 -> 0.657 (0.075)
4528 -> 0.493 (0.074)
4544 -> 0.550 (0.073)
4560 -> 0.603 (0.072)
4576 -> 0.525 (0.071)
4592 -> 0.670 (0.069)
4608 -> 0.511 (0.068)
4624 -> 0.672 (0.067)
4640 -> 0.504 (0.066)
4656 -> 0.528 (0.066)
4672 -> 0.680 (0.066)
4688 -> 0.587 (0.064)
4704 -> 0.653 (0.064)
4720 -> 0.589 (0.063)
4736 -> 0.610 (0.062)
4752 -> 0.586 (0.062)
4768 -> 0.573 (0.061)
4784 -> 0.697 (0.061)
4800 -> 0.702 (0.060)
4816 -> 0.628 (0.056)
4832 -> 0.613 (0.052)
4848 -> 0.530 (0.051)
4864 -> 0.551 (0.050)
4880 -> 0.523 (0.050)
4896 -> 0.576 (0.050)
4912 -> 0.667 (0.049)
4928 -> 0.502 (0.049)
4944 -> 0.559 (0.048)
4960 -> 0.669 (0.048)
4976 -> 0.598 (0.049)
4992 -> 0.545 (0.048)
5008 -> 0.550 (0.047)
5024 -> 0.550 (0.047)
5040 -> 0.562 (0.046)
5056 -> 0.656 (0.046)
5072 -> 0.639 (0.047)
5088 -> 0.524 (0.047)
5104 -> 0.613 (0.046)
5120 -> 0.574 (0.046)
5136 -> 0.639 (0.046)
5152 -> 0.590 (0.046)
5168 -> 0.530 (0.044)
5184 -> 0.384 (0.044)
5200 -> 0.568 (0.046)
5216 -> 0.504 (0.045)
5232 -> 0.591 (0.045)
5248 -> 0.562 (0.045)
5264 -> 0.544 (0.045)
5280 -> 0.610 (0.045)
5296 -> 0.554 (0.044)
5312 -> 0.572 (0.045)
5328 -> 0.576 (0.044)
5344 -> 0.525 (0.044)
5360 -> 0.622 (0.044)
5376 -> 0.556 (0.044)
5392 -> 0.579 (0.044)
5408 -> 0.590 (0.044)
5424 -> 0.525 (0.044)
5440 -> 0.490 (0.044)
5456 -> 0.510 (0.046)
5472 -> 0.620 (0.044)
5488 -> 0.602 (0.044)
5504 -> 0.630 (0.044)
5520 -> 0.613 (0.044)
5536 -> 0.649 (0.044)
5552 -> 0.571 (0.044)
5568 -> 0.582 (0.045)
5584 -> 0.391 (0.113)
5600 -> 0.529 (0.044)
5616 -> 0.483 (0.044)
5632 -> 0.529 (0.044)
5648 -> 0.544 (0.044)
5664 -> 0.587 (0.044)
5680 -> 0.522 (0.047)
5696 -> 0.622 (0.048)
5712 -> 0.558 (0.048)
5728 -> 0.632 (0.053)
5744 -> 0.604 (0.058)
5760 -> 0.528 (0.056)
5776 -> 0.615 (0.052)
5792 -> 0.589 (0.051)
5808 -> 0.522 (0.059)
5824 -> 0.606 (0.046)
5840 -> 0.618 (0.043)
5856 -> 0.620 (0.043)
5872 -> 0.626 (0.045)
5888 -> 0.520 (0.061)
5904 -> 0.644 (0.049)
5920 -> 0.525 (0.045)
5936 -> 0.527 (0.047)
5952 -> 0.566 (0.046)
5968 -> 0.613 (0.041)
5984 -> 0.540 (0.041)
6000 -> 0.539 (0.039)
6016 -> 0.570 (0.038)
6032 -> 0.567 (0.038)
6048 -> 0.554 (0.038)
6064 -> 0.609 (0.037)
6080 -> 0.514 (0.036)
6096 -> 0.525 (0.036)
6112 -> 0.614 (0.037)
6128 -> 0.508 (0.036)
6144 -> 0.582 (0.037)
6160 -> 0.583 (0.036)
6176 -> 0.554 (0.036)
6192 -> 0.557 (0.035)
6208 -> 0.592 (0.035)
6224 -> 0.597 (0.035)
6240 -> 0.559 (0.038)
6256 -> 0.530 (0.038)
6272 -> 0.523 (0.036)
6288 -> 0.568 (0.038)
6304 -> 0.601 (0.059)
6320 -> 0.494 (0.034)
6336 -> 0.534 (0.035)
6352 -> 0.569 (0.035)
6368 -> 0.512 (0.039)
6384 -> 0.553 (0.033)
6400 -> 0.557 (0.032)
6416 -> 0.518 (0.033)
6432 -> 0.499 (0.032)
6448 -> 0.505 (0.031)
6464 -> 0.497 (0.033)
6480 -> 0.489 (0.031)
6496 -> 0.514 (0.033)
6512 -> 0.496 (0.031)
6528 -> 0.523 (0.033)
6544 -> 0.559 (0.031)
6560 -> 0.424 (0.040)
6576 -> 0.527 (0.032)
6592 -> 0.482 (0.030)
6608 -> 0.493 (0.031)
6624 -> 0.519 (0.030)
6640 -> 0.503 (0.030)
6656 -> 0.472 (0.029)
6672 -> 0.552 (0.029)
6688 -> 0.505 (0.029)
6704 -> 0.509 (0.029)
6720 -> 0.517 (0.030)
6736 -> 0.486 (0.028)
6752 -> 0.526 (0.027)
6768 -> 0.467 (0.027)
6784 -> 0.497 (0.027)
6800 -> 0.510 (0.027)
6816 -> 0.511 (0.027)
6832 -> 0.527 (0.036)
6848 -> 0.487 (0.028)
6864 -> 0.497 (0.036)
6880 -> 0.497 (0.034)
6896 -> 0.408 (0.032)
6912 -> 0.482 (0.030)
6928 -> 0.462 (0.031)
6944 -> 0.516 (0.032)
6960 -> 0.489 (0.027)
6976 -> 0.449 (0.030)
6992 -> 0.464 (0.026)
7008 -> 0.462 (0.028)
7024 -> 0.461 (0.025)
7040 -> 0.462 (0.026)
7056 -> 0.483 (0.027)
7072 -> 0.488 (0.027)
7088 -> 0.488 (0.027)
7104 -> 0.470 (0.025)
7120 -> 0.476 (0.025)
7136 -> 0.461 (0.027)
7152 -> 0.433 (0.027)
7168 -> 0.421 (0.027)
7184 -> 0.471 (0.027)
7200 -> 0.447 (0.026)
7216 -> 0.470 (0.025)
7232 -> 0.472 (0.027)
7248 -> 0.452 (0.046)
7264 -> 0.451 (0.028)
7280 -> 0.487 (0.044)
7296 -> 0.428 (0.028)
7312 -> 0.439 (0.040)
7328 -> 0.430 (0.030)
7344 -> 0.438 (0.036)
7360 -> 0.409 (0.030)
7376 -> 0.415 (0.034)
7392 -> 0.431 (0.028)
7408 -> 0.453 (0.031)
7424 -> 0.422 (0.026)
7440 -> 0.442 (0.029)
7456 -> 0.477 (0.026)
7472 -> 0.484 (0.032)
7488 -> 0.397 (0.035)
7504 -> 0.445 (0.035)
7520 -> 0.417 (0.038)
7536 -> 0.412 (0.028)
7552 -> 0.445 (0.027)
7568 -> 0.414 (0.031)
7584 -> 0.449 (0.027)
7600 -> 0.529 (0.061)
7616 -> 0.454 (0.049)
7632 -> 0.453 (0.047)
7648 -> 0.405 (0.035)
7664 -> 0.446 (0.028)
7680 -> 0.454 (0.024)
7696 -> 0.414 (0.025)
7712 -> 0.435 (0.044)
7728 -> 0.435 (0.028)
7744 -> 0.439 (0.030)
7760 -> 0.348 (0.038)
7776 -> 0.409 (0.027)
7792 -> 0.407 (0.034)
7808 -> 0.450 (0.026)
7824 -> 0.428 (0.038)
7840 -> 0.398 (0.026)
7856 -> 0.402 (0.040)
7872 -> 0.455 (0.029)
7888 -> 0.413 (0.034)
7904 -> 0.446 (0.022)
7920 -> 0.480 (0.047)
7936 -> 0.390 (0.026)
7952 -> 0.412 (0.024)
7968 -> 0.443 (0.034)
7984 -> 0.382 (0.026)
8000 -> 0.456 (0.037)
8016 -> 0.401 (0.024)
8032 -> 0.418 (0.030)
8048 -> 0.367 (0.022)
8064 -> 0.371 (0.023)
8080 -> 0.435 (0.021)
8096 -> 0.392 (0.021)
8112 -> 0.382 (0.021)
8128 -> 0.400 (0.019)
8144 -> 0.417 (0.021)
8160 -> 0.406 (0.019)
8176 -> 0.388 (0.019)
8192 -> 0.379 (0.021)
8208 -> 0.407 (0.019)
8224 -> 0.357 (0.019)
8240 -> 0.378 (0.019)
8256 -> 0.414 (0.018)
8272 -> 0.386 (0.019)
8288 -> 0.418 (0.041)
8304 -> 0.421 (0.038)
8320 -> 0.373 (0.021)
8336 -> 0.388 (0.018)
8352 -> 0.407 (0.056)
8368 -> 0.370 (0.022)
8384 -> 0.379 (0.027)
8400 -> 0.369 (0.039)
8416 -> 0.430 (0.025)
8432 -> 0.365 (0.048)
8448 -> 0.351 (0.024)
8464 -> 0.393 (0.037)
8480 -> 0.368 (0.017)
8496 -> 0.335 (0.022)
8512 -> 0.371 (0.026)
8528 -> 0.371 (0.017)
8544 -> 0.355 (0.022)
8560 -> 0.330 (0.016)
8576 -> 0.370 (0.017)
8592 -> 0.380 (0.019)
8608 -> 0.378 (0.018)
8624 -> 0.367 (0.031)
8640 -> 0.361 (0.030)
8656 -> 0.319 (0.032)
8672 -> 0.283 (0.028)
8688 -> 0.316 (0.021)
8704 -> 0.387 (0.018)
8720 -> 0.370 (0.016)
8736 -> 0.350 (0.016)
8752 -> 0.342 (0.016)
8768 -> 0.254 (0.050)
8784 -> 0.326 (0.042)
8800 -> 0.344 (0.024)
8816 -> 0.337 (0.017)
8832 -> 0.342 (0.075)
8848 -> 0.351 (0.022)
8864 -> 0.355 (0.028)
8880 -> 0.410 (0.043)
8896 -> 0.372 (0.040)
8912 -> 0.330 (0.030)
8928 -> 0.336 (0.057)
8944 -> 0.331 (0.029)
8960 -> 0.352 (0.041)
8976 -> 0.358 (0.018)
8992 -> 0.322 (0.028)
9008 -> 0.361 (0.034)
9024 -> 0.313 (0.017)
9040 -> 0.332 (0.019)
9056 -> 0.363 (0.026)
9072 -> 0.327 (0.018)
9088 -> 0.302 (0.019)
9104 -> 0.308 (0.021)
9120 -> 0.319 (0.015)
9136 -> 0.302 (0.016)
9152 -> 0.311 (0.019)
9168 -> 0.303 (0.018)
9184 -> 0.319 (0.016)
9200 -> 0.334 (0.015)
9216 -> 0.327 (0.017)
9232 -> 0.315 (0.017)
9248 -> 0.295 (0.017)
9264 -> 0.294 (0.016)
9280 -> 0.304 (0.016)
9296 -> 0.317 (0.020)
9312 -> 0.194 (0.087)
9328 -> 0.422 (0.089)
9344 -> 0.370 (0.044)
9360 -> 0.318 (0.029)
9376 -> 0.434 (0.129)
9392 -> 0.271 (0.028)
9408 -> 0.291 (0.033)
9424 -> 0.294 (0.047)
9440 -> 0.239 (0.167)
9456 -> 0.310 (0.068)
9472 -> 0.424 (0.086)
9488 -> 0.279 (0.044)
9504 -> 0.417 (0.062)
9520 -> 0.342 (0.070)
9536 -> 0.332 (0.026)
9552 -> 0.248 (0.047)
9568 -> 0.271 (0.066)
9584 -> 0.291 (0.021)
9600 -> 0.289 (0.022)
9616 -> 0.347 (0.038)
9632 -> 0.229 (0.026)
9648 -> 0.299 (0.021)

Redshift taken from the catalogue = 0.00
